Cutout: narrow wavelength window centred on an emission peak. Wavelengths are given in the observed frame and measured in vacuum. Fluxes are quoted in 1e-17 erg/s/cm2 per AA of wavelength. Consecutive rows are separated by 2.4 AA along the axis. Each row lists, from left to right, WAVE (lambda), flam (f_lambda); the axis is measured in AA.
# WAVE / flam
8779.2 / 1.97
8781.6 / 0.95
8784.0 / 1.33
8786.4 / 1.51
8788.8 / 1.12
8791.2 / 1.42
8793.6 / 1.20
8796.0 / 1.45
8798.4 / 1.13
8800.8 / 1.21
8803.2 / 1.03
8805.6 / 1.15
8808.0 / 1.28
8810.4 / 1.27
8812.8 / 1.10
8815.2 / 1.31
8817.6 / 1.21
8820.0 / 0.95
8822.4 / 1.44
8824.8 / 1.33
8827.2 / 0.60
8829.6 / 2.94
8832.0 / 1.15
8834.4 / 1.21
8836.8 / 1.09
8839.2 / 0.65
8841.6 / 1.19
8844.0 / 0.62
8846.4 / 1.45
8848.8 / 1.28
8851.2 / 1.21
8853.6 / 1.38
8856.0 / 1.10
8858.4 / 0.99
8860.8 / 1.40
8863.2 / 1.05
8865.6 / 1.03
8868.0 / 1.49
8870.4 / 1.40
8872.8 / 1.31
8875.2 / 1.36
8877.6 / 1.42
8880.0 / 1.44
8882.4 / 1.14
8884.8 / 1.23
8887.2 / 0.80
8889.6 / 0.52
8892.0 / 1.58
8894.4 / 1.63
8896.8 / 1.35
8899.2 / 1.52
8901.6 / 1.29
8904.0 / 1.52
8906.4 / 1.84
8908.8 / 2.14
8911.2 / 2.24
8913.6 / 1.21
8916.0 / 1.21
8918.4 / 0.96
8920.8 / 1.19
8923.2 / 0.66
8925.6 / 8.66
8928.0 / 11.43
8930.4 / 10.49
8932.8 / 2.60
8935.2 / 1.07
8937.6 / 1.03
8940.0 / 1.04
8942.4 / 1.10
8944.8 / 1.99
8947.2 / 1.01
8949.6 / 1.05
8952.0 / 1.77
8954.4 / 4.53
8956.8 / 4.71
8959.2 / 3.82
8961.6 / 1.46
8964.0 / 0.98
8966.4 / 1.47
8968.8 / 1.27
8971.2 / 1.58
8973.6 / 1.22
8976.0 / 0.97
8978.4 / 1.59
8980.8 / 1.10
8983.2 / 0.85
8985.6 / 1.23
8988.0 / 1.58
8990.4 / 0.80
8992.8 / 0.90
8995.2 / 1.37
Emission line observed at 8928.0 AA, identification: H-alpha 6563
